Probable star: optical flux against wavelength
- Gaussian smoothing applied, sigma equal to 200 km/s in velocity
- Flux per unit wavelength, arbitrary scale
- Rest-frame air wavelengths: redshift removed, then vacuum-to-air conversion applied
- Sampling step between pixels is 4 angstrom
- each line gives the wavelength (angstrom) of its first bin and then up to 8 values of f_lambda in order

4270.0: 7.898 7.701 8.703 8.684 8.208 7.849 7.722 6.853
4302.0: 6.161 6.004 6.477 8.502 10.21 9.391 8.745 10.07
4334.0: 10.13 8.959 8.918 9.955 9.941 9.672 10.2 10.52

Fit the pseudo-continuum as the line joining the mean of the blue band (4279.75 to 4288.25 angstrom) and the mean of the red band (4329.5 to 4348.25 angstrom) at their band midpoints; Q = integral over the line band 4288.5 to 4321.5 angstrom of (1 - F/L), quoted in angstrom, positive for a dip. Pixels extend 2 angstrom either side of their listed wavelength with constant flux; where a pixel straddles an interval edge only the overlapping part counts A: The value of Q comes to 4.9 angstrom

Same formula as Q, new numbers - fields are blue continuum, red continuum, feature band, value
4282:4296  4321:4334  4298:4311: 3.5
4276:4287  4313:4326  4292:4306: 3.3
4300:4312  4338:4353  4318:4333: -3.3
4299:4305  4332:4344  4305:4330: -2.8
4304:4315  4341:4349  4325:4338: -1.6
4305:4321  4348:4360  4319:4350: -1.7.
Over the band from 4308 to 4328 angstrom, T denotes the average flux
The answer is 8.66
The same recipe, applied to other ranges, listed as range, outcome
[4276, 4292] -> 8.36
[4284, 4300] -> 7.66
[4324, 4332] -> 9.41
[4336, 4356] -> 9.49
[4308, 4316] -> 7.49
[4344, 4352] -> 9.95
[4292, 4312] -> 6.64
